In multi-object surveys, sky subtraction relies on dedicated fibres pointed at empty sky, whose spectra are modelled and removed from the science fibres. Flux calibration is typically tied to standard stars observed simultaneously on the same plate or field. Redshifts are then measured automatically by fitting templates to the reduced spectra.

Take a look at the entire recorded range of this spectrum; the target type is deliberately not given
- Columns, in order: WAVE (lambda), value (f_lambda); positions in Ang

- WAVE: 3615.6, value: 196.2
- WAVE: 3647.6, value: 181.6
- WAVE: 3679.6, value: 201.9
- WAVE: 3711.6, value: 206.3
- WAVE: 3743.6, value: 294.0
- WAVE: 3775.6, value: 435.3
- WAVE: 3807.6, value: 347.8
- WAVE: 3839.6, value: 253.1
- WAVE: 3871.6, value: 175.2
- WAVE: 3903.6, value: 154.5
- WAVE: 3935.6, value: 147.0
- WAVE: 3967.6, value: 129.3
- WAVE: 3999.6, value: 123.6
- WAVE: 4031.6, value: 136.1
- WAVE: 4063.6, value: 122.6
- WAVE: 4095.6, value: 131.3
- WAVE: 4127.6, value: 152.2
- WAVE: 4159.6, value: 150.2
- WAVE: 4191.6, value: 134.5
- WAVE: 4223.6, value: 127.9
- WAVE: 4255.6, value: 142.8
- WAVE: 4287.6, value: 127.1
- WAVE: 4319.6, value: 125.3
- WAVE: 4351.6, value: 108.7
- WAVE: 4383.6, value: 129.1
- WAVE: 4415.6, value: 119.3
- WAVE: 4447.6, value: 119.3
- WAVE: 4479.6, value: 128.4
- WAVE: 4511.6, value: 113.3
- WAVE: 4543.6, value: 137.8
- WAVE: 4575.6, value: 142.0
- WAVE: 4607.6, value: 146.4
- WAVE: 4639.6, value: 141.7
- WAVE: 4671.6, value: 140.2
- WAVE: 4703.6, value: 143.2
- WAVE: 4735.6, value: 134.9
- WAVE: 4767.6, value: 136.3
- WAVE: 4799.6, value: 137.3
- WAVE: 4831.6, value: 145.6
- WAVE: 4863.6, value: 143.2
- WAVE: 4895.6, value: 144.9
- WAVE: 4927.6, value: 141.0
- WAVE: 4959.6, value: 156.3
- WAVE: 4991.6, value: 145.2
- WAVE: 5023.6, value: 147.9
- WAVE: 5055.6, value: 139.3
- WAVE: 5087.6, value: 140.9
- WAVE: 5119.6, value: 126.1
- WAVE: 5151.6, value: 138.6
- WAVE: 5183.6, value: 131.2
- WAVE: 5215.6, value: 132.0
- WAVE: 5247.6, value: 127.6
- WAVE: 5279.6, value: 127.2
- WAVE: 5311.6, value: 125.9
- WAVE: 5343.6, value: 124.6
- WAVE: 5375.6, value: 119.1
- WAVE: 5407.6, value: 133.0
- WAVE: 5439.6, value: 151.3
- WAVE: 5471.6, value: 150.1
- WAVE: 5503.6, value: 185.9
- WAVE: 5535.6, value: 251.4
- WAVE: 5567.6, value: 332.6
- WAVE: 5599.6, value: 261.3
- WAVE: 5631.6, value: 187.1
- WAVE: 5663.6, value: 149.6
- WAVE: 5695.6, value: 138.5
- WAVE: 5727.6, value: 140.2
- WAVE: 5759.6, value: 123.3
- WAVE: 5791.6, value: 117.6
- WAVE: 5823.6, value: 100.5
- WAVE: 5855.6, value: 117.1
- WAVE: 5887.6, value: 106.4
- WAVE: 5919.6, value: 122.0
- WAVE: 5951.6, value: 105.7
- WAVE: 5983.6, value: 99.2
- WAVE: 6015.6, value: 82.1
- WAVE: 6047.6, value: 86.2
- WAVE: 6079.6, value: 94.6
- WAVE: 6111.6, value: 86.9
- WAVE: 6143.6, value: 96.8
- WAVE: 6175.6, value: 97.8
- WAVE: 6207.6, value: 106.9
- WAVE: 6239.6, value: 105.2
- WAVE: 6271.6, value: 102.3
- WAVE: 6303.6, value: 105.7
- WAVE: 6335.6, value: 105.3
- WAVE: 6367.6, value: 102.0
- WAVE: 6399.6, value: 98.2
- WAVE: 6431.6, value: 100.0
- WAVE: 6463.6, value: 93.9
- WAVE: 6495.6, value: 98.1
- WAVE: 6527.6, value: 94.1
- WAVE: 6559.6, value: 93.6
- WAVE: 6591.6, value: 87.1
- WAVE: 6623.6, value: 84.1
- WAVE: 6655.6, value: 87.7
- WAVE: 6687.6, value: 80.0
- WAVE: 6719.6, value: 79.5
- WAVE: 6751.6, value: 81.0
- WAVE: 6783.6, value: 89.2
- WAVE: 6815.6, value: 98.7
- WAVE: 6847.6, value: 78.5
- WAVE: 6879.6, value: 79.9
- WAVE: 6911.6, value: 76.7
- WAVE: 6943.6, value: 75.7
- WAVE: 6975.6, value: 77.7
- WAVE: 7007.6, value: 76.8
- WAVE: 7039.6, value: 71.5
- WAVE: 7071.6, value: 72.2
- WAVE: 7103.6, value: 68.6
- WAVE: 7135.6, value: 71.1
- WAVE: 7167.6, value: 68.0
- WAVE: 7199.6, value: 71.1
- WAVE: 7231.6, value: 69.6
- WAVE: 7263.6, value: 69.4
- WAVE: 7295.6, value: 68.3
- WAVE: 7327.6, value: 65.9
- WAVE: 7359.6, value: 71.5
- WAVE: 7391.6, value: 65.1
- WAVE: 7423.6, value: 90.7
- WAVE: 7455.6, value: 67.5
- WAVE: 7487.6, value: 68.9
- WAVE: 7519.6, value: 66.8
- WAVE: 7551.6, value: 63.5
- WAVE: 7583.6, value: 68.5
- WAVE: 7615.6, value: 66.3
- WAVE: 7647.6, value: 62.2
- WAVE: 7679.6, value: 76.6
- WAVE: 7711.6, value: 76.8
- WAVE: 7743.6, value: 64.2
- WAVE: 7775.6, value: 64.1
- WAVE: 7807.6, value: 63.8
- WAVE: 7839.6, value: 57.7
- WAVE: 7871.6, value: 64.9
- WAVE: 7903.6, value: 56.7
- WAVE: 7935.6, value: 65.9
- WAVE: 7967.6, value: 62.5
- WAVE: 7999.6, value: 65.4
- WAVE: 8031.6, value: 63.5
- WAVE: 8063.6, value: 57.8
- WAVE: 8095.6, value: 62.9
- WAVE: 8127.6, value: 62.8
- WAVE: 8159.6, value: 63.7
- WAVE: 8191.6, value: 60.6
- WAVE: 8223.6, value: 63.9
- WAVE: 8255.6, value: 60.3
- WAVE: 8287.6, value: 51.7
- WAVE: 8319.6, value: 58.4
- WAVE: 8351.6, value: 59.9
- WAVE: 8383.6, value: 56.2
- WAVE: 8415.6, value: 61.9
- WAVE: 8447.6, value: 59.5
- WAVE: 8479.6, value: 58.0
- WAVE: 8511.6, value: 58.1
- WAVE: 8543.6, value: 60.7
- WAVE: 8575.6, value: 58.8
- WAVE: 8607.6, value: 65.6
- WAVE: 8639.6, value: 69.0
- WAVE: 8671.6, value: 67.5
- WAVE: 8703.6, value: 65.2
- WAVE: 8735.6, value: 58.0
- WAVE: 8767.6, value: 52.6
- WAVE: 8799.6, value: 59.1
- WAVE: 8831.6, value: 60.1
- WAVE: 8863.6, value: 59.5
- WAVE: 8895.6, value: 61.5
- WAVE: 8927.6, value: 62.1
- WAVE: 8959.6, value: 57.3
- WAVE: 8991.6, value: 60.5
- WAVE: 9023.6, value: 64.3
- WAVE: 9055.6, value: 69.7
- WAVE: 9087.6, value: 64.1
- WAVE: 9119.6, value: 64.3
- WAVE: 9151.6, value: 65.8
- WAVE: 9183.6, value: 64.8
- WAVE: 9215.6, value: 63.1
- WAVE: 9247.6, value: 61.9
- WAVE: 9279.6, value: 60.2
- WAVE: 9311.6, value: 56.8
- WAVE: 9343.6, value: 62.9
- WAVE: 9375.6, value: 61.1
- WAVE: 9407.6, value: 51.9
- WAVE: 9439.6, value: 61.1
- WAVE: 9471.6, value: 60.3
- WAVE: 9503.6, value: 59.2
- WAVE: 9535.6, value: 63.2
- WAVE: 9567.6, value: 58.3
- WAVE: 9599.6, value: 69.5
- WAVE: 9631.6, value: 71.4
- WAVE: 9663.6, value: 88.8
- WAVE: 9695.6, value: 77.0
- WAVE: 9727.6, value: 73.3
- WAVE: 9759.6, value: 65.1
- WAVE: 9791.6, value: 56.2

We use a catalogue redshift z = 0.99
